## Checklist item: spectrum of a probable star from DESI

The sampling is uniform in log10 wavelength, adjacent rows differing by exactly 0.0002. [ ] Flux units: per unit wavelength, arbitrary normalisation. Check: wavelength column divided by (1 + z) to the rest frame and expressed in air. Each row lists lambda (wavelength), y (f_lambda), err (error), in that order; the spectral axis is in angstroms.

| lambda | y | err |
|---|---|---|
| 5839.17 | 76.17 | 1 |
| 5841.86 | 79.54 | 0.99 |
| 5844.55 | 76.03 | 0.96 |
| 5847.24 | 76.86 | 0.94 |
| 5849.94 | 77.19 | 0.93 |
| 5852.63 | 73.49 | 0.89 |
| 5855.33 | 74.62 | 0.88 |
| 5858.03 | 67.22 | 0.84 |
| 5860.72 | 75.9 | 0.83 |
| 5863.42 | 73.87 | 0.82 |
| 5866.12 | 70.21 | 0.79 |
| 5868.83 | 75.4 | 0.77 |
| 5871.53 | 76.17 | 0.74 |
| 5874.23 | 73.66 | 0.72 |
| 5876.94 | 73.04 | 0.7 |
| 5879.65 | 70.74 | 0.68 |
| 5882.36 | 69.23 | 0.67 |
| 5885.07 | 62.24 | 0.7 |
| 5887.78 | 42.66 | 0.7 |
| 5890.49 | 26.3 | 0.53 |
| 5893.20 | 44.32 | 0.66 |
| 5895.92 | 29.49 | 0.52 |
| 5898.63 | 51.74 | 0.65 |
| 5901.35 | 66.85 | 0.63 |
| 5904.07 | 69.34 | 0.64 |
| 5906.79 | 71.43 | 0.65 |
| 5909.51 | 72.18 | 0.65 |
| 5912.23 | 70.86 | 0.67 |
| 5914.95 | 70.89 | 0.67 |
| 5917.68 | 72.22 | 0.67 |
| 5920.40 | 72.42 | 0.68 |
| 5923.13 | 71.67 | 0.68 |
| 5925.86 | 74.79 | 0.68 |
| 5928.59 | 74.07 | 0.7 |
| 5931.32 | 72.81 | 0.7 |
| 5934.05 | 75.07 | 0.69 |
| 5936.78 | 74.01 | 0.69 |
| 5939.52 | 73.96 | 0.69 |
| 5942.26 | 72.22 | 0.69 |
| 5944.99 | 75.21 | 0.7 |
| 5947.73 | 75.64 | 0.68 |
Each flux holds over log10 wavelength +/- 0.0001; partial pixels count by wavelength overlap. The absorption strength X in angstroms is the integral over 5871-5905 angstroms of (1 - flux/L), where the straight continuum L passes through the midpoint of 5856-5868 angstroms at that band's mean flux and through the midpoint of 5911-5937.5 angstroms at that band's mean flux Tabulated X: 6.98 angstroms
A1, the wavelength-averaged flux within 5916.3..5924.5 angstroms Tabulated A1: 72.1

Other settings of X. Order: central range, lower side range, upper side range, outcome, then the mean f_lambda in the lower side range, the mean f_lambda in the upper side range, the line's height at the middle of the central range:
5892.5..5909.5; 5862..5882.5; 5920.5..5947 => 3.7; 73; 73.7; 73.3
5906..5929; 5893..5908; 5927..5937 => -2.3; 56.2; 74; 65.8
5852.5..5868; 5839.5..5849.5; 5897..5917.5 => 0.5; 77.3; 67.4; 74.8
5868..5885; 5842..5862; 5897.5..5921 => 0.0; 74.8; 68.7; 72.2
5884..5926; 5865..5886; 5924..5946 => 7.3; 71.5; 74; 72.7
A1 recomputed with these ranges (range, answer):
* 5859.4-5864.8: 74.9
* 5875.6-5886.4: 68.8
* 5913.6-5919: 71.5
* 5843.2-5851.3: 76.7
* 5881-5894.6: 48.9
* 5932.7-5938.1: 74.6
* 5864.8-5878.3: 73.7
